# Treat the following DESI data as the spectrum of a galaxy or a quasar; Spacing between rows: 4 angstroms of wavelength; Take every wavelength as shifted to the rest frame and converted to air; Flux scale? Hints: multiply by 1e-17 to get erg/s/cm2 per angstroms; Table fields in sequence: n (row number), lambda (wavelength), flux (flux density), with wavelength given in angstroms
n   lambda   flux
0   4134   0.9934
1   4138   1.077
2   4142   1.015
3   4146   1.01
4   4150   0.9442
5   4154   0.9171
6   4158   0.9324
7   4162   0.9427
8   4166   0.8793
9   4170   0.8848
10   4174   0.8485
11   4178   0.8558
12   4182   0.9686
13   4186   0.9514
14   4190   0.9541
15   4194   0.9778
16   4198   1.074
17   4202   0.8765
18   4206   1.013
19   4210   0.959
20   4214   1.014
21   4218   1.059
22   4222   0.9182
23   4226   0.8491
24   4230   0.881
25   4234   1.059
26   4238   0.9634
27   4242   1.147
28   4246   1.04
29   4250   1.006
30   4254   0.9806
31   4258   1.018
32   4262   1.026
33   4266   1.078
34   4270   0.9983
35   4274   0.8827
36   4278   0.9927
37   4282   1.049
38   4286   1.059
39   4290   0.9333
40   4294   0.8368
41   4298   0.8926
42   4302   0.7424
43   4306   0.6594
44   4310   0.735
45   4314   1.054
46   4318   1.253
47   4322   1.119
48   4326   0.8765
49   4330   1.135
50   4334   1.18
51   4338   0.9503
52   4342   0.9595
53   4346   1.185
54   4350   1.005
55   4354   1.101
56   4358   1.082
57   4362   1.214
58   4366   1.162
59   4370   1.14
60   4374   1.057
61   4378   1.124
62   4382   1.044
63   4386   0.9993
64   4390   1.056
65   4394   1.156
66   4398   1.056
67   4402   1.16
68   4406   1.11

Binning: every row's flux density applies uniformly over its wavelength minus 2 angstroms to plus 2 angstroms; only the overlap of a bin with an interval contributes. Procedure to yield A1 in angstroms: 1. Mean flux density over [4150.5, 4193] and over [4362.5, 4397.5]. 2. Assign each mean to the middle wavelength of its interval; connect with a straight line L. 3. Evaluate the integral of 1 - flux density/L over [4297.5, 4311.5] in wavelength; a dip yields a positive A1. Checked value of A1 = 3.90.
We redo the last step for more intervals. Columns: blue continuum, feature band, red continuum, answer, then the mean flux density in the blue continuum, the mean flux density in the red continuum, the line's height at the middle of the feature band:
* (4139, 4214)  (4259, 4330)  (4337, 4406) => 5.1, 0.948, 1.09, 1.03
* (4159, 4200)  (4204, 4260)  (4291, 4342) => -3.1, 0.934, 0.953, 0.941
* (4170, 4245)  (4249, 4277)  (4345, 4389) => 0.3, 0.964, 1.1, 1.01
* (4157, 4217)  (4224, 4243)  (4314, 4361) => 0.3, 0.944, 1.08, 0.986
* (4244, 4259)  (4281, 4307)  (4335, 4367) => 3.9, 1.01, 1.08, 1.04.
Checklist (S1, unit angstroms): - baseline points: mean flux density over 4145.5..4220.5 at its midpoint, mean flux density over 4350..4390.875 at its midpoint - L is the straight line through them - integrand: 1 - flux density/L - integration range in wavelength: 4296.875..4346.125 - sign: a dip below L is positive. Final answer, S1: 3.9 angstroms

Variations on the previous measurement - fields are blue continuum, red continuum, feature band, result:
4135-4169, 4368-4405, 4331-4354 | 0.04 angstroms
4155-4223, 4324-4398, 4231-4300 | 0.61 angstroms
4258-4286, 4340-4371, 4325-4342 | 0.69 angstroms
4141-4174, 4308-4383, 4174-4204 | 0.38 angstroms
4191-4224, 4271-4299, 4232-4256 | -1.54 angstroms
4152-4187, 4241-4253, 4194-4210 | -0.26 angstroms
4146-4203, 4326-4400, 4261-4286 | 0.10 angstroms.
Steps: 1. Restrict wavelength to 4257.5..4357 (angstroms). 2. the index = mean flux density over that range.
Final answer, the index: 0.989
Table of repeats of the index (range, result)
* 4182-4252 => 0.984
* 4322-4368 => 1.08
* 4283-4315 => 0.864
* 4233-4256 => 1.03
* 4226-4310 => 0.954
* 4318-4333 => 1.08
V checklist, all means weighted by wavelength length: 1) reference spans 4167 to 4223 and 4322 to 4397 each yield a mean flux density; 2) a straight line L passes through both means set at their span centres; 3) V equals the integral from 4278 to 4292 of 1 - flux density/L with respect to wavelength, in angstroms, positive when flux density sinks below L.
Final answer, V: 0.2 angstroms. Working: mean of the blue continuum 0.953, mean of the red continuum 1.08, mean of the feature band 1.01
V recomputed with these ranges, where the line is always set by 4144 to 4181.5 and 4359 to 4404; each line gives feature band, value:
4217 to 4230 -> 0.59 angstroms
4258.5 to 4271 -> -0.39 angstroms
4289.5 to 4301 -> 1.80 angstroms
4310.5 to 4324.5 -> -0.52 angstroms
